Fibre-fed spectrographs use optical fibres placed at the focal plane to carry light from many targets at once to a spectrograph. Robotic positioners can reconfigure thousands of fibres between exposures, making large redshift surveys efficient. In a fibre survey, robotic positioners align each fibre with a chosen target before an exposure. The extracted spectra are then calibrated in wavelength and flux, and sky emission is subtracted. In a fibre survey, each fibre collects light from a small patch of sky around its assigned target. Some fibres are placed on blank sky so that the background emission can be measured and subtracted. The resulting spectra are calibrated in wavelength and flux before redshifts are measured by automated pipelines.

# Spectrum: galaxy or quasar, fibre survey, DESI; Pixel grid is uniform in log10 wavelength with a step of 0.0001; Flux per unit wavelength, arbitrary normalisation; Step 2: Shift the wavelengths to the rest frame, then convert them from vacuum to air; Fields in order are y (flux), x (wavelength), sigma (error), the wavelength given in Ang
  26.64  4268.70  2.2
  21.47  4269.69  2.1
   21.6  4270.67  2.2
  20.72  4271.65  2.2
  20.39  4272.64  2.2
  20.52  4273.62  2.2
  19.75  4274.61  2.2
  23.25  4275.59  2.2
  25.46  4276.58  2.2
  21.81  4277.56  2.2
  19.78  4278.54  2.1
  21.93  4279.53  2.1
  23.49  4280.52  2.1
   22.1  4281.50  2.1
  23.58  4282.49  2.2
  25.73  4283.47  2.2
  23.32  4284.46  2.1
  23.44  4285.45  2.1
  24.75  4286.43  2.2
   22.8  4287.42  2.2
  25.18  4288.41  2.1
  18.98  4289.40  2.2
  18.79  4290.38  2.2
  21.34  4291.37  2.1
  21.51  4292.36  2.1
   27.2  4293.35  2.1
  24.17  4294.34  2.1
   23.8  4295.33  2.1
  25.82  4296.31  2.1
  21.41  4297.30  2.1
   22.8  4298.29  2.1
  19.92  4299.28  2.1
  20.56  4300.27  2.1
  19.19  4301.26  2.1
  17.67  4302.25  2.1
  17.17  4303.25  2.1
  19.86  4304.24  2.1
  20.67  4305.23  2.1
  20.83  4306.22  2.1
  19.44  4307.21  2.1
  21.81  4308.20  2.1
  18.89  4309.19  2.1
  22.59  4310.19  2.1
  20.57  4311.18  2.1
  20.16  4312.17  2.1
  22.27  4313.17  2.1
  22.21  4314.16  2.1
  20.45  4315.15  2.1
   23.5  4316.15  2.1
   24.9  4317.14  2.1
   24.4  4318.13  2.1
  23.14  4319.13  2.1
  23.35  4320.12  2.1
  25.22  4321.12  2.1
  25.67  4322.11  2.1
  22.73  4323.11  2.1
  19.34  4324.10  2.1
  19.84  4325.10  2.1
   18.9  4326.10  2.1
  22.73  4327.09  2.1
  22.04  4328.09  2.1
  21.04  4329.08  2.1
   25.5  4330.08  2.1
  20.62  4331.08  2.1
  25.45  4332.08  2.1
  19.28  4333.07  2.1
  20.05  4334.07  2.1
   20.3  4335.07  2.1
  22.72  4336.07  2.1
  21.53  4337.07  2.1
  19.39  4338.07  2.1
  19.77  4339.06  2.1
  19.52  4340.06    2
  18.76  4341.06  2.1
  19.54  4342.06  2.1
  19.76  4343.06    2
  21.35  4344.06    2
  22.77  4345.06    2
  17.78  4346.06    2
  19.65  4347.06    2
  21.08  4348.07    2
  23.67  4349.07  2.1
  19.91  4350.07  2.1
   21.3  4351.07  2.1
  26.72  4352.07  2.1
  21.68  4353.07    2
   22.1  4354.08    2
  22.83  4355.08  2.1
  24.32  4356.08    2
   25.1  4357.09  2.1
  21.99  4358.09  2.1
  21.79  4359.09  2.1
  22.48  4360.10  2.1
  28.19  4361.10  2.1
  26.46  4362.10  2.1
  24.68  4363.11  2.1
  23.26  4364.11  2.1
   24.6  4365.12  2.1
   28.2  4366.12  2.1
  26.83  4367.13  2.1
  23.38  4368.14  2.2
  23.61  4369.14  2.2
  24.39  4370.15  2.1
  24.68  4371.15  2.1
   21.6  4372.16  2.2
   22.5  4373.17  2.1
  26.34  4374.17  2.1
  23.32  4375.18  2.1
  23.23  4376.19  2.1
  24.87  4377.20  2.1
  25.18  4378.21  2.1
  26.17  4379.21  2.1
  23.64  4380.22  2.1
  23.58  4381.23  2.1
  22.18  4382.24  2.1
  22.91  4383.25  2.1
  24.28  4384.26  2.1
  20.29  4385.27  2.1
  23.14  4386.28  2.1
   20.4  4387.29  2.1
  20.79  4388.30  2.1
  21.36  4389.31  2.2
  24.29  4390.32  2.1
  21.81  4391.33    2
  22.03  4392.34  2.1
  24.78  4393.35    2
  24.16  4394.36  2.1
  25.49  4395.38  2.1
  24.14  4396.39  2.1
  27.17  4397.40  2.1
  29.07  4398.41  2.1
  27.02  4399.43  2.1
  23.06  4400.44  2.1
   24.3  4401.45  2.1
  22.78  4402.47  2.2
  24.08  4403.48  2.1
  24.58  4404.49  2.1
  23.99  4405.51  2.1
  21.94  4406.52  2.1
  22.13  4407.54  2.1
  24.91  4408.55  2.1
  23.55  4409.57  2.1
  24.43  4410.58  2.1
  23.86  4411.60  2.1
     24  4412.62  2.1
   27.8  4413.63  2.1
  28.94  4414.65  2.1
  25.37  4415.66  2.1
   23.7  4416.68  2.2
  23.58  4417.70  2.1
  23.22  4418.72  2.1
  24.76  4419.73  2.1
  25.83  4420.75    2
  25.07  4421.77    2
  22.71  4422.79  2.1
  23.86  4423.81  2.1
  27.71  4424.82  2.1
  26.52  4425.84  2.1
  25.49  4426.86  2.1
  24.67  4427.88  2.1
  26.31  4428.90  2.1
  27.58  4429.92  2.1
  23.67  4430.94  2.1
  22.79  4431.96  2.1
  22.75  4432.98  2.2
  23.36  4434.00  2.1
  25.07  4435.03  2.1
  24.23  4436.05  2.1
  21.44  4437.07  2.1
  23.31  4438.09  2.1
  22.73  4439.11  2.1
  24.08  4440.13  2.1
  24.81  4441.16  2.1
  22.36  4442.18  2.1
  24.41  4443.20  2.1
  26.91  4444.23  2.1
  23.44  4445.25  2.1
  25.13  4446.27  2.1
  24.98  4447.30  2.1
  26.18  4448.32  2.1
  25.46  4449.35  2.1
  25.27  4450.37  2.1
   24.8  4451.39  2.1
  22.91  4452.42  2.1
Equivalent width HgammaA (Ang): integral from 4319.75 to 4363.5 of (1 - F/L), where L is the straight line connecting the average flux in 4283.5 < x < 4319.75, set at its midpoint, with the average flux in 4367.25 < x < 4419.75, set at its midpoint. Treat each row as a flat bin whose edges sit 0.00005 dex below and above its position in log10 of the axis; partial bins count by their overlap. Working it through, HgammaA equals 1.5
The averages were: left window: 21.9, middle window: 22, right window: 24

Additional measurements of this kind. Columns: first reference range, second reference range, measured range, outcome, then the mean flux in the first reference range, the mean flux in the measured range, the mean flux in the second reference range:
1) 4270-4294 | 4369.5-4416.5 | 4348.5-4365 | 0.0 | 22.4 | 23.6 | 24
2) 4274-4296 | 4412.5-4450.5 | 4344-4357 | 0.9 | 22.8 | 22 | 24.7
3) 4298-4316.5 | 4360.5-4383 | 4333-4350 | 1.7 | 20.5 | 20.4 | 24.6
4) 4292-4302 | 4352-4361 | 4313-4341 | 1.2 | 22.5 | 21.9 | 23.3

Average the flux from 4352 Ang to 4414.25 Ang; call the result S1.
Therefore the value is 24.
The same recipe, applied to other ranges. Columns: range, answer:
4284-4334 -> 21.9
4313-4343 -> 21.8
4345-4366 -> 23.1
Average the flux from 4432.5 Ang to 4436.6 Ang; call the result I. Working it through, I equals 23.8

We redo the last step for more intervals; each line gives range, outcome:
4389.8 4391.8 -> 23.1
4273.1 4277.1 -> 22.2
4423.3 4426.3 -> 26.1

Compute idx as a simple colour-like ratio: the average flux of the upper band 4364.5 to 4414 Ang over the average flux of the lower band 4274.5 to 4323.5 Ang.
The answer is 1.08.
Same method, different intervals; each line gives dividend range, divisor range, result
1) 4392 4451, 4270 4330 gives 1.12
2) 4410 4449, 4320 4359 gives 1.14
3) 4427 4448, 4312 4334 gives 1.08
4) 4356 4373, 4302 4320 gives 1.15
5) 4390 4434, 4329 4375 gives 1.09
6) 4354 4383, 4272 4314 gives 1.11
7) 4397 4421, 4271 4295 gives 1.10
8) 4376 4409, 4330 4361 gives 1.10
